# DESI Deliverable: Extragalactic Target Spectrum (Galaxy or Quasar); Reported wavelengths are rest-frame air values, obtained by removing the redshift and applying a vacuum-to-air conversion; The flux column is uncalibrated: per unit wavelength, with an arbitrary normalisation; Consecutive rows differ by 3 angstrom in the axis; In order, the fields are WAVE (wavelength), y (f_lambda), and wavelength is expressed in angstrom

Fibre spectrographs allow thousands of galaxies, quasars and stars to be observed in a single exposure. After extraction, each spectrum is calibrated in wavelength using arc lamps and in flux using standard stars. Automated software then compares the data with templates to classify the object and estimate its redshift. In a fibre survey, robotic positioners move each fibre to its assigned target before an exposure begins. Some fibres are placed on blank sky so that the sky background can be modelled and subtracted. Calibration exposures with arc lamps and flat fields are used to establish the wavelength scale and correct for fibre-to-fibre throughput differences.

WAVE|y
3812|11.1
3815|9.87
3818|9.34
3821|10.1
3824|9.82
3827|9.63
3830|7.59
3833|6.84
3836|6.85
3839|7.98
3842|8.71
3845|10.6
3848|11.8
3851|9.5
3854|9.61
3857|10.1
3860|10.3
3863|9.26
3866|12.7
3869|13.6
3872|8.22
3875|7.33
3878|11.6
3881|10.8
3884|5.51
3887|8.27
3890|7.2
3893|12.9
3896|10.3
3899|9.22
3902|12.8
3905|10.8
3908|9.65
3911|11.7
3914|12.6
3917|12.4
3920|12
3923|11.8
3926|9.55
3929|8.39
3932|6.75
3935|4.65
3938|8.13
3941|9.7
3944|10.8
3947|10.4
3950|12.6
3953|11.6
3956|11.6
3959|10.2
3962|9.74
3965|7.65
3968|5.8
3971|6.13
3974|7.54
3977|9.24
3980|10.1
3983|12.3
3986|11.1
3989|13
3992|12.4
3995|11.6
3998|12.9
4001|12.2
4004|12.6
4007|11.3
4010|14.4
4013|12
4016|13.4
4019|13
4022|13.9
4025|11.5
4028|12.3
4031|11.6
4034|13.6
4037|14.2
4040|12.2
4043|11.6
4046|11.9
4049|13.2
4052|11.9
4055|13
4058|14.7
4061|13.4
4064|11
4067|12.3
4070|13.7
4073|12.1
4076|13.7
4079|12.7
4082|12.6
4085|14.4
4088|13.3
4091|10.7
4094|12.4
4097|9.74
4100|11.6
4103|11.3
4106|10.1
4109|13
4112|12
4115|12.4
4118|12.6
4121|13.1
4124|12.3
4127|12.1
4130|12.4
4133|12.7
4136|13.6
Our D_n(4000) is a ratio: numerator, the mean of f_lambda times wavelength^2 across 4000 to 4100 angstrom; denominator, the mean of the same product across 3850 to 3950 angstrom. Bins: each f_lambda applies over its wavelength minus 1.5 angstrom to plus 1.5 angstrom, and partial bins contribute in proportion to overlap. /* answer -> 1.4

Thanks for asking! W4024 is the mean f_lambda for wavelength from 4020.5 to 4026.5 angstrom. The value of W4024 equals 12.7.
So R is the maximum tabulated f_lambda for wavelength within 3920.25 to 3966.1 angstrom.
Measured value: 12.6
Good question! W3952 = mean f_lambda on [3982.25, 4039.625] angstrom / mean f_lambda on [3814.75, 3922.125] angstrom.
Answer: 1.27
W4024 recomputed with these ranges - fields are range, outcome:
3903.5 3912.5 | 10.7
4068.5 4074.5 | 12.9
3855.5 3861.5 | 10.2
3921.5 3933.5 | 9.12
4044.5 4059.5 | 12.9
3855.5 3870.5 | 11.2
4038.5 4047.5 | 11.9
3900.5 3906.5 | 11.8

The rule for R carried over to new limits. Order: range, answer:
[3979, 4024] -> 14.4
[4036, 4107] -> 14.7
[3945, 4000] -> 13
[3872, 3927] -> 12.9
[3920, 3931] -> 12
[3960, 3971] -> 9.74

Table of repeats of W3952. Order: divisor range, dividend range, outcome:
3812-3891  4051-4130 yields 1.32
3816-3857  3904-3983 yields 1.06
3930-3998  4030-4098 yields 1.30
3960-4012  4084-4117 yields 1.12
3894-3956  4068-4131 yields 1.19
